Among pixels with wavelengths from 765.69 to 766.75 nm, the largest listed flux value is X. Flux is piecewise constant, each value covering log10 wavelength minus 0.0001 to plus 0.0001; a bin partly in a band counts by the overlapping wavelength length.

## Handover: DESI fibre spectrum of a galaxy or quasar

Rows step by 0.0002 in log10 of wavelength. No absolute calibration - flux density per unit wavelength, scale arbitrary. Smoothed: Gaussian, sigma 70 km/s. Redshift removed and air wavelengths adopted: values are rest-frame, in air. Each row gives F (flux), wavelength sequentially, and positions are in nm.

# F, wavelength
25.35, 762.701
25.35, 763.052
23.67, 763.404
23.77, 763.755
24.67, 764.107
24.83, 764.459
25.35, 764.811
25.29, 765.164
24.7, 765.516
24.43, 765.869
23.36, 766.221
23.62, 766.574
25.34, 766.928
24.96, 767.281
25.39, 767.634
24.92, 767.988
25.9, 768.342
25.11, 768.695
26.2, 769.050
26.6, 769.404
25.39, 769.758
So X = 24.43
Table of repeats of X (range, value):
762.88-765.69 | 25.35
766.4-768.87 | 25.9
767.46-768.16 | 25.39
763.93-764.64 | 24.83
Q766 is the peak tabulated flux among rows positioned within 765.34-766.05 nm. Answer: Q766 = 24.7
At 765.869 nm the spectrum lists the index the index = 24.43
